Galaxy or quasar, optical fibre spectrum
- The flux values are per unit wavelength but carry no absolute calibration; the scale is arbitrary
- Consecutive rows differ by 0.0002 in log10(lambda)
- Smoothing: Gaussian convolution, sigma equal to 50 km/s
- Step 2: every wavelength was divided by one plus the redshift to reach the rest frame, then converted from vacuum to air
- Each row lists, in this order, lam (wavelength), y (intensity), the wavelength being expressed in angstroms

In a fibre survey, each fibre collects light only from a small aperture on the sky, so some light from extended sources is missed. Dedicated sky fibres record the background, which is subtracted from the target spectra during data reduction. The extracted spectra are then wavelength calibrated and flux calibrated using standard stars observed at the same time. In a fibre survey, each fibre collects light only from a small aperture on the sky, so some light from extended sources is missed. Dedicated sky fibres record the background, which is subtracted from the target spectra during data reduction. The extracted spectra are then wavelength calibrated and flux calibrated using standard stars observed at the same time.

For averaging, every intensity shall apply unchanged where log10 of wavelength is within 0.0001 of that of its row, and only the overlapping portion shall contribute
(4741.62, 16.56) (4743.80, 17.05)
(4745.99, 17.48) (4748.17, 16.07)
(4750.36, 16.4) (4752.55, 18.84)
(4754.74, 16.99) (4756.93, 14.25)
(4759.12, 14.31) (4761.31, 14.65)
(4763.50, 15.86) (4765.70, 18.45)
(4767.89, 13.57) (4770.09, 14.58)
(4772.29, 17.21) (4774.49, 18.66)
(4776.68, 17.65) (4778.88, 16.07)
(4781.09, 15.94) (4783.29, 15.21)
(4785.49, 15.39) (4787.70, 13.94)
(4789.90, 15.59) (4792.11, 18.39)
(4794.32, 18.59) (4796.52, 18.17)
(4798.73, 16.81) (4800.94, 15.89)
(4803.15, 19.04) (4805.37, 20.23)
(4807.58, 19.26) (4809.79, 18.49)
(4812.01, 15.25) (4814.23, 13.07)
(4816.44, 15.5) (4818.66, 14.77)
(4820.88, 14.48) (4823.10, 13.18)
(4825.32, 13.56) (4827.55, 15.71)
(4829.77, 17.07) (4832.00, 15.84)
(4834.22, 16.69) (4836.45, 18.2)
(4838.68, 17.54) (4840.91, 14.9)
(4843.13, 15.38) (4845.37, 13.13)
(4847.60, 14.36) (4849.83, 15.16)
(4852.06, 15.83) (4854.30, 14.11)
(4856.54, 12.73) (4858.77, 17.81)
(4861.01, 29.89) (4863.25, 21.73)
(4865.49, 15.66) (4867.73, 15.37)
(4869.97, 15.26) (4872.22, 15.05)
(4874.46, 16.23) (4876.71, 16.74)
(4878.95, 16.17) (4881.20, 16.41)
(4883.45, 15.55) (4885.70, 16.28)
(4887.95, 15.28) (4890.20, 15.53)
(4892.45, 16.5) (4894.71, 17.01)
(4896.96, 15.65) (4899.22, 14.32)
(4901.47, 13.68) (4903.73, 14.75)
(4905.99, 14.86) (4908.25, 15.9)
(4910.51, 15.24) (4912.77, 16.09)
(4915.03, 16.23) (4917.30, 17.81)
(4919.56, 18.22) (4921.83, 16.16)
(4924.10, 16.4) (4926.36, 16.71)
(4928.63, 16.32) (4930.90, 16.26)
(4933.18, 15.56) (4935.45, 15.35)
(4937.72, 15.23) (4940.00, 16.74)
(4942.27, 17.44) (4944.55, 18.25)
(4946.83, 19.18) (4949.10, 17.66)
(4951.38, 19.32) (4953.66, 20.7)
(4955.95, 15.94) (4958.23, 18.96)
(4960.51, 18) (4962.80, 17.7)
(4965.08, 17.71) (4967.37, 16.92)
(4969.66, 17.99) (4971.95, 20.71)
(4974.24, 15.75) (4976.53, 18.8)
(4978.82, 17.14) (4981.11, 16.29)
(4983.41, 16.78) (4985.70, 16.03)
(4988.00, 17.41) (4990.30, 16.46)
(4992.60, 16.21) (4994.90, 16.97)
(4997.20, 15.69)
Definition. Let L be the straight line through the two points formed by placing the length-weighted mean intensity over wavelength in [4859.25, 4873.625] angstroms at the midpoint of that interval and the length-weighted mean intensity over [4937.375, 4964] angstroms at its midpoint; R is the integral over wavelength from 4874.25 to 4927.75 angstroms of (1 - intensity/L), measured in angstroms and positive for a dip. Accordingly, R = 7.1 angstroms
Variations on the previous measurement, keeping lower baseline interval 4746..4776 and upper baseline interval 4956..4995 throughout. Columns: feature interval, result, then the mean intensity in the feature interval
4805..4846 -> 1.7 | 15.9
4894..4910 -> 1.7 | 15.1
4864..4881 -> 0.9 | 15.9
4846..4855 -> 1.0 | 14.8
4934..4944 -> 0.5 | 16.3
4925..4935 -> 0.6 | 16.2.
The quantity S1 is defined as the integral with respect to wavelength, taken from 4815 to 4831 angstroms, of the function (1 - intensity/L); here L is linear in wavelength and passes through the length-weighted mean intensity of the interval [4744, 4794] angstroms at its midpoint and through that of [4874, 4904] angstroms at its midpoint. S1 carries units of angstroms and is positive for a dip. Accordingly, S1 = 1.13 angstroms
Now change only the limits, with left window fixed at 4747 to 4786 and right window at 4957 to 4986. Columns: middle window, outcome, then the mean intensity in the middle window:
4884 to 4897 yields 0.8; 16.1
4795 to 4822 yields -0.6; 16.8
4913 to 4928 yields 0.4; 16.9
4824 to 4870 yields 0.7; 16.5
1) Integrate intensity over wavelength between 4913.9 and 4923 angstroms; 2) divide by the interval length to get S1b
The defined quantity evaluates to 17.1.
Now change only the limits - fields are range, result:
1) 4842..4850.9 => 14.5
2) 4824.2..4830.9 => 15.4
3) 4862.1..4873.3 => 16.6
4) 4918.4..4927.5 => 16.9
